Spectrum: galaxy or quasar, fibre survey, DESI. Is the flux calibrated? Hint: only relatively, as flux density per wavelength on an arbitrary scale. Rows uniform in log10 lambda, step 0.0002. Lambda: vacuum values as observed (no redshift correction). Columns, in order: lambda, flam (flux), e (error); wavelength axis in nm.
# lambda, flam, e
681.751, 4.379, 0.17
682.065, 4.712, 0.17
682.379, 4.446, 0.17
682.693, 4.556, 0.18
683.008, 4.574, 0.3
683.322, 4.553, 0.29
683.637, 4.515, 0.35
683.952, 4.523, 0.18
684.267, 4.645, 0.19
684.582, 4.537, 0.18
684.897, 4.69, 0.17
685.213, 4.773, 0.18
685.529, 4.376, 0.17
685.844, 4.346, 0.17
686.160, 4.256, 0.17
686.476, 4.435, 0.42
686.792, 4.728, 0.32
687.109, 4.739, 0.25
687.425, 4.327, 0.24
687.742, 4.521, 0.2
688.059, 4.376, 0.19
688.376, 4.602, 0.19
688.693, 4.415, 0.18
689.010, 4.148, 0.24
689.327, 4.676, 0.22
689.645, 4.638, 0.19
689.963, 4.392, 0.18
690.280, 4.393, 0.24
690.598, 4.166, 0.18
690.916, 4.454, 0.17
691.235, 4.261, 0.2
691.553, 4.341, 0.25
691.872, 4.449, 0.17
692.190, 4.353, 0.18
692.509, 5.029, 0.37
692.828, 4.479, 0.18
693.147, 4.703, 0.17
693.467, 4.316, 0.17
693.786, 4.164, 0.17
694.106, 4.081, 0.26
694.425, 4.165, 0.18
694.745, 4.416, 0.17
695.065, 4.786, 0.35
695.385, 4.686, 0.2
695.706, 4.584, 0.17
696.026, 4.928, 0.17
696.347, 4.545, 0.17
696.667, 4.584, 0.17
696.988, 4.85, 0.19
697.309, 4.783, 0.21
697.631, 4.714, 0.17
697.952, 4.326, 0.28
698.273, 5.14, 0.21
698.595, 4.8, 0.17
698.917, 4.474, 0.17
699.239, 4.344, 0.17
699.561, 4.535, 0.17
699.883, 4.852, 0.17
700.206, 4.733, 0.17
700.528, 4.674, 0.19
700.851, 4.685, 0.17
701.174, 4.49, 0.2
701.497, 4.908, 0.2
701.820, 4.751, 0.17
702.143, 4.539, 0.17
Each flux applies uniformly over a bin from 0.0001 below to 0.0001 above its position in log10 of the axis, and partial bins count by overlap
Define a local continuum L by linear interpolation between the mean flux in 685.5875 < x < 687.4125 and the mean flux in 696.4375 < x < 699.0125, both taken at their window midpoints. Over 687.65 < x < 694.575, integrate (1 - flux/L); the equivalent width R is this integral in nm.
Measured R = 0.244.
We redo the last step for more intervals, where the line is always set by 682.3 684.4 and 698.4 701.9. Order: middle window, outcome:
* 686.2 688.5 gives 0.03 nm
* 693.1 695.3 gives 0.12 nm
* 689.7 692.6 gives 0.11 nm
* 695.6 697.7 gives -0.04 nm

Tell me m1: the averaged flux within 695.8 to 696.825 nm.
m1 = 4.68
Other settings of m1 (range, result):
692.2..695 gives 4.43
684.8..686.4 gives 4.48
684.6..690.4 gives 4.49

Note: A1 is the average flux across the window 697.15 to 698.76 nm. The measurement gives 4.75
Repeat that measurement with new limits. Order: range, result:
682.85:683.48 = 4.56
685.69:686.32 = 4.3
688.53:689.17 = 4.29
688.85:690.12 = 4.46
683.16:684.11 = 4.53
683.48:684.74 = 4.56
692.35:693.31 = 4.73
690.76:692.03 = 4.37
